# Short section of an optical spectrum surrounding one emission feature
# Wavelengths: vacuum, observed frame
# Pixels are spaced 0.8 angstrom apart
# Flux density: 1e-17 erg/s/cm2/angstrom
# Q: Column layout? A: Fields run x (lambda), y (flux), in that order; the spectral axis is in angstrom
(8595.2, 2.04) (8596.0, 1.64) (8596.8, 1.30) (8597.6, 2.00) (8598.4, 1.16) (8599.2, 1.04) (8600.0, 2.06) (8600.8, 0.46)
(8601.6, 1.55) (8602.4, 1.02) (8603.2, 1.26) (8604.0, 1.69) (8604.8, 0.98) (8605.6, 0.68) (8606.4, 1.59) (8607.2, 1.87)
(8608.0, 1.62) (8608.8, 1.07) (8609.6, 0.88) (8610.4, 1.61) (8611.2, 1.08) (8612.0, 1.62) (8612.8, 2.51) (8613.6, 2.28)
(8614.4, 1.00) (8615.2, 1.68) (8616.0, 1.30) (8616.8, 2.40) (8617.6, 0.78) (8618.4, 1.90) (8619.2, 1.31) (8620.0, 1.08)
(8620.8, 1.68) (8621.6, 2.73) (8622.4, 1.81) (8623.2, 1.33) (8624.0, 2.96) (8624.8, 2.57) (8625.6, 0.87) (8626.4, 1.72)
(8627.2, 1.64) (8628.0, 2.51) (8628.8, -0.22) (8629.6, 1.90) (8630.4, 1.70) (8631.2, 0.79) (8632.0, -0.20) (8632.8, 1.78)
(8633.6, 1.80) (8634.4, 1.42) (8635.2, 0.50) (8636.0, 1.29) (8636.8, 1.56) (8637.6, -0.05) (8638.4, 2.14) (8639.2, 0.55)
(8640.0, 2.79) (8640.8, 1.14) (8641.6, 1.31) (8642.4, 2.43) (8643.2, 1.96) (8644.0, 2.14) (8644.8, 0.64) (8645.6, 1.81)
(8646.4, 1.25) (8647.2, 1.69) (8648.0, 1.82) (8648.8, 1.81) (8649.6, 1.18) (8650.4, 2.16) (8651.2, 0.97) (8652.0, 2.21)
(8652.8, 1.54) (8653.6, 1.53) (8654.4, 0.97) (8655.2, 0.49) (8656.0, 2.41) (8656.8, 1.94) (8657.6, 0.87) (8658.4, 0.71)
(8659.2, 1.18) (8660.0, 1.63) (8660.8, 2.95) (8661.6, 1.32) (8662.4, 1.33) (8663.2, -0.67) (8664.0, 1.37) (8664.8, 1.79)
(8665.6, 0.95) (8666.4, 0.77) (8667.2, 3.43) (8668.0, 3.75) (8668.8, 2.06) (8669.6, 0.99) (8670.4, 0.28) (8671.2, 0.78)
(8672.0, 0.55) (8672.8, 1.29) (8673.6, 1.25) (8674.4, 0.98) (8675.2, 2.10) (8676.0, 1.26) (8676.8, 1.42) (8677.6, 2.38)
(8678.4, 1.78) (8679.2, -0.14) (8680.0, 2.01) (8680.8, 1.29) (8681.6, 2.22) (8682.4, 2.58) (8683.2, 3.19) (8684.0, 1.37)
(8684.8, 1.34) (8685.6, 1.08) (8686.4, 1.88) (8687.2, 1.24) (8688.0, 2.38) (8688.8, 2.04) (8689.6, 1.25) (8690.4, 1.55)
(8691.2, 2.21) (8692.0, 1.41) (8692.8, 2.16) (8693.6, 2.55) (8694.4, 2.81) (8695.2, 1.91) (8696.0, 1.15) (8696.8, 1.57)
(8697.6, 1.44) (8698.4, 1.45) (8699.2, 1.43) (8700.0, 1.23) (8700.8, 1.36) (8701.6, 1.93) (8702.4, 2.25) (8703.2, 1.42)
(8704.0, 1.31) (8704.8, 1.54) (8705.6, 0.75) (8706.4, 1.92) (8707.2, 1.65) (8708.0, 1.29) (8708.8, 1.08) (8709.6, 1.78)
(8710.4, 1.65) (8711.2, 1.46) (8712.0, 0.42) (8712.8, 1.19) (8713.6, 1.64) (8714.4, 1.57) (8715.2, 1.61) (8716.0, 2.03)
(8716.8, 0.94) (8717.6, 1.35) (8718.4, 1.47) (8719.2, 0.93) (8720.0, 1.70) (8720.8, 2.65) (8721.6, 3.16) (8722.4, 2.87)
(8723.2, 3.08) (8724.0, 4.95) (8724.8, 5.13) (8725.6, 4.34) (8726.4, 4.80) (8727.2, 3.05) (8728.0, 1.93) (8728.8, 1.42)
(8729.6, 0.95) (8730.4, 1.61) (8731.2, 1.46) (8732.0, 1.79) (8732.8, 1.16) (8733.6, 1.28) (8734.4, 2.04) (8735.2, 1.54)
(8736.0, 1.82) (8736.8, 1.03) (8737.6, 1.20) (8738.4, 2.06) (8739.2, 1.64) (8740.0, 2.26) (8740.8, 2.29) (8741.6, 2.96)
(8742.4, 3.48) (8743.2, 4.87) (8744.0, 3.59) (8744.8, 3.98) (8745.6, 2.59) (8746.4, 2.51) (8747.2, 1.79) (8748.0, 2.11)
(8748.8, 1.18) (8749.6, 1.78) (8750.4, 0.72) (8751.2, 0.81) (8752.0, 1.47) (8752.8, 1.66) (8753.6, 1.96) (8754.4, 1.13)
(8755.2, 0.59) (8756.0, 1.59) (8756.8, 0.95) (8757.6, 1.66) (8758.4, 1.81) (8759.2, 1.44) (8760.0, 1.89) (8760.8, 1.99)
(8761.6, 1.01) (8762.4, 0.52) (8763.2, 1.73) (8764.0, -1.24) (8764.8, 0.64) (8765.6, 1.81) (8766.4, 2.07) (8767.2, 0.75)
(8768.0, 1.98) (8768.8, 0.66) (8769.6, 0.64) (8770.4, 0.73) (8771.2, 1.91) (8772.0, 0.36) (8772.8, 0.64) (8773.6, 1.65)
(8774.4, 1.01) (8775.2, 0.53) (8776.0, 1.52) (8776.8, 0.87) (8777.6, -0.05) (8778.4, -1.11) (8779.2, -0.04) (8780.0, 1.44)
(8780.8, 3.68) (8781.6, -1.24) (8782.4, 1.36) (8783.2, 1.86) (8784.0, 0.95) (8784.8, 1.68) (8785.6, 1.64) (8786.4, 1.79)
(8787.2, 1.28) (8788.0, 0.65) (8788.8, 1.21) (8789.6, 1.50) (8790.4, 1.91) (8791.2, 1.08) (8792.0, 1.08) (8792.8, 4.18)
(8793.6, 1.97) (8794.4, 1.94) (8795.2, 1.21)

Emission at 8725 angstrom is [S II] 6716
